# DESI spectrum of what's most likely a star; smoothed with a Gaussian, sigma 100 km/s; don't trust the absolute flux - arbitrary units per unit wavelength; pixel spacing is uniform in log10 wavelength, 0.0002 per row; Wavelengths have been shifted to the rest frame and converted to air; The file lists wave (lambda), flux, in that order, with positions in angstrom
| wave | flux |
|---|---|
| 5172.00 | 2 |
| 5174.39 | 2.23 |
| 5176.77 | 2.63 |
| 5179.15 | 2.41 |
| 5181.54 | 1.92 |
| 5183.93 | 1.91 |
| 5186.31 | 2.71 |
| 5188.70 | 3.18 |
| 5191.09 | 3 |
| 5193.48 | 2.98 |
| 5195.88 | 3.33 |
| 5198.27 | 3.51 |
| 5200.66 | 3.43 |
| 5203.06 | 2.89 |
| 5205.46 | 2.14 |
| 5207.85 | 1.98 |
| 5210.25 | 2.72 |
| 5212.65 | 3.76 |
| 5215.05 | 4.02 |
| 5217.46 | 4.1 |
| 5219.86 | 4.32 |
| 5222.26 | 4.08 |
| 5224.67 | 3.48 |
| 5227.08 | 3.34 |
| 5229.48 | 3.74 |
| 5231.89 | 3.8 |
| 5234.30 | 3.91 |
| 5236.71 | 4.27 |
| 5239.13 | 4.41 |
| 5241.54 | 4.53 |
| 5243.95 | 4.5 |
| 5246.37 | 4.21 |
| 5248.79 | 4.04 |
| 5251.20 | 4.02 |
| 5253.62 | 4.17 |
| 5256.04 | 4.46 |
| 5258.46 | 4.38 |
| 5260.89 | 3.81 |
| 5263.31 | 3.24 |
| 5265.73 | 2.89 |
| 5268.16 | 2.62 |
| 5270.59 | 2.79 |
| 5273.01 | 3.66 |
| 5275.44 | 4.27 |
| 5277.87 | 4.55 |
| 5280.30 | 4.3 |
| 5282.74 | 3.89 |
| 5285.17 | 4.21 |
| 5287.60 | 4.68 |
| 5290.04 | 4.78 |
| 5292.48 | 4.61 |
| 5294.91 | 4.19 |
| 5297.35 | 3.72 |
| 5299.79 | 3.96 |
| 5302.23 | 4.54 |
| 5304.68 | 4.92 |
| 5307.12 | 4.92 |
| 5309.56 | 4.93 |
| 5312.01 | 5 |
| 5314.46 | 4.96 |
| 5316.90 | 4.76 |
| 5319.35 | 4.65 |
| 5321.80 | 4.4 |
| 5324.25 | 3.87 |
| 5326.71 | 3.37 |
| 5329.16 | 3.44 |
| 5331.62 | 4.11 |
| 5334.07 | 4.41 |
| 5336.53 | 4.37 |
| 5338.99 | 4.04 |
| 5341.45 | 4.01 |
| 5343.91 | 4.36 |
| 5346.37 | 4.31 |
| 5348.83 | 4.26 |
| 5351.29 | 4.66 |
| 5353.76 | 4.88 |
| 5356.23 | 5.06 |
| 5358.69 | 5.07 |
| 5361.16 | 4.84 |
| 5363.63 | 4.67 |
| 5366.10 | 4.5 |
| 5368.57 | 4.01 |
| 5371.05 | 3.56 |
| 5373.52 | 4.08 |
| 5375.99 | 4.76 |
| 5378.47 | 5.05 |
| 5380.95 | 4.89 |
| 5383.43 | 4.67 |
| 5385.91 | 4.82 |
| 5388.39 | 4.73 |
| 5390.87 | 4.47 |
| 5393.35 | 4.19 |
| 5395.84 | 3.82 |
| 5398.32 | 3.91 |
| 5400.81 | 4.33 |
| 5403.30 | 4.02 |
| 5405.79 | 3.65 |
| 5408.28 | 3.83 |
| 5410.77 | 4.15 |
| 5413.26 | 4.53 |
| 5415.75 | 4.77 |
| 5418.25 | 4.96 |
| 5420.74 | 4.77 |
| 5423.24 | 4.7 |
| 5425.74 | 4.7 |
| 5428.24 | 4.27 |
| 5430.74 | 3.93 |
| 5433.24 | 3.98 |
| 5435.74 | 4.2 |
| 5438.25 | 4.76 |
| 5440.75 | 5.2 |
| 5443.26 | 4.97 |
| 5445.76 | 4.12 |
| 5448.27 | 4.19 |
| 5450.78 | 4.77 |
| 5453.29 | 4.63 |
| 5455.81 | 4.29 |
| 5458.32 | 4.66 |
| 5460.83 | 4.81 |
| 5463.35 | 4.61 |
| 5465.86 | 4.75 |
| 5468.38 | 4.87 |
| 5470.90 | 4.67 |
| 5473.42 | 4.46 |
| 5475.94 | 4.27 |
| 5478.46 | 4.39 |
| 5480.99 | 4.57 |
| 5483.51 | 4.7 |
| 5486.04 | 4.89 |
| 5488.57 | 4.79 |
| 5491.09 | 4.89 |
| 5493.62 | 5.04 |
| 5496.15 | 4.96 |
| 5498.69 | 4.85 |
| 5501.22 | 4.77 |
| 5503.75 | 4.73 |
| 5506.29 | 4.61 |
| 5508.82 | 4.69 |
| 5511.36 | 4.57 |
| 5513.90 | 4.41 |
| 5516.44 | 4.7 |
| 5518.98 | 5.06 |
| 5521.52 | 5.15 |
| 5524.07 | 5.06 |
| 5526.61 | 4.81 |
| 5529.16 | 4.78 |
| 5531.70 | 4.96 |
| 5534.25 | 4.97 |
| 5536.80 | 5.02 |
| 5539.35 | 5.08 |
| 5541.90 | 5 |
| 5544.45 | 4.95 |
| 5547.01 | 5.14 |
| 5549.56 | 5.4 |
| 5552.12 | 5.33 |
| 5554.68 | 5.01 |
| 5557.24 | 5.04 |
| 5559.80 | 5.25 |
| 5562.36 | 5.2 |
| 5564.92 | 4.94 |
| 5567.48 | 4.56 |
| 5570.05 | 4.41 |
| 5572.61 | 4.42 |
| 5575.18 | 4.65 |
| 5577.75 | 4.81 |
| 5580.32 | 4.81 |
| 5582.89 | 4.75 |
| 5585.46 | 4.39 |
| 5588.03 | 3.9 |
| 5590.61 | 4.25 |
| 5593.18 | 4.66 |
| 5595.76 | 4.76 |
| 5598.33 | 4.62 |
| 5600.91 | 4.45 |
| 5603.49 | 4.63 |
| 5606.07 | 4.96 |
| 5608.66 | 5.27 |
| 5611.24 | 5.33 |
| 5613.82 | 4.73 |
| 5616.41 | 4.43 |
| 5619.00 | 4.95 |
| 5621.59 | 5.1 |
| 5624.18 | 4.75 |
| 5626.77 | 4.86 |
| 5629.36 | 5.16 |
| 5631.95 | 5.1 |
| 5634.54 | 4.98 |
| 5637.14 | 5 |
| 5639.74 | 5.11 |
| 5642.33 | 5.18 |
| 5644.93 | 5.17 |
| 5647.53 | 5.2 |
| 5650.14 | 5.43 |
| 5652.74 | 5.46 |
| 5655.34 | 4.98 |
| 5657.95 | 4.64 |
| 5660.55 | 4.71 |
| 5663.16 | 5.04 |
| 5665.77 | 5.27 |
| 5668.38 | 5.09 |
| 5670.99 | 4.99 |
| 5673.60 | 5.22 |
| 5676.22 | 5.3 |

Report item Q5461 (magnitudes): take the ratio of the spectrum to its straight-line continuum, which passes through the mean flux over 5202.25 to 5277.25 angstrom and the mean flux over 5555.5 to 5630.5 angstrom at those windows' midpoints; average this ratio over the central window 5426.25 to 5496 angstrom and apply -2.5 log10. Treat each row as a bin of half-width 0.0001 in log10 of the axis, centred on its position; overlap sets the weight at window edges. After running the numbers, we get -0.053 mag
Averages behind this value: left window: 3.71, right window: 4.76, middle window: 4.59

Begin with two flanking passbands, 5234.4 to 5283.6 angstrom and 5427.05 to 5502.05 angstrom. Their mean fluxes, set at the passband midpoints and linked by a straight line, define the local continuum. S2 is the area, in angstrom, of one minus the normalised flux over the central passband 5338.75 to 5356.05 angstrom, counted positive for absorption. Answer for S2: -0.8 angstrom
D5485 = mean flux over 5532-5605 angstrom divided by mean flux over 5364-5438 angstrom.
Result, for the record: 1.10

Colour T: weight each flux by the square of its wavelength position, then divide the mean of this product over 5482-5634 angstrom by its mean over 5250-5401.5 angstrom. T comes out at 1.2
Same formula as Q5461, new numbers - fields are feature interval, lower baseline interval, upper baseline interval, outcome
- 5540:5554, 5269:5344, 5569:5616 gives -0.125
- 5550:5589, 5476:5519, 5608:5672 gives 0.021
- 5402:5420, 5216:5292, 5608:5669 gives 0.032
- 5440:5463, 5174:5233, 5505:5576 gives -0.044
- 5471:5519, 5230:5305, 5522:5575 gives 0.022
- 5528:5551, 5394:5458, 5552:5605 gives -0.095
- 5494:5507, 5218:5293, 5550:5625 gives -0.054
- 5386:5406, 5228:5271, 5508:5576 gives 0.050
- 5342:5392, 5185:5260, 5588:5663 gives -0.117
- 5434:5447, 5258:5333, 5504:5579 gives -0.010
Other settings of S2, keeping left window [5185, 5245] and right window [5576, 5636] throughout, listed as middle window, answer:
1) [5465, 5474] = -0.8 angstrom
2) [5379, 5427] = -3.6 angstrom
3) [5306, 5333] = -3.8 angstrom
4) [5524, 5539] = -1.3 angstrom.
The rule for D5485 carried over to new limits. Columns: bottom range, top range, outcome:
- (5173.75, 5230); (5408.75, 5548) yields 1.53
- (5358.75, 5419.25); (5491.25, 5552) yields 1.12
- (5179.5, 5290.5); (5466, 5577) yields 1.34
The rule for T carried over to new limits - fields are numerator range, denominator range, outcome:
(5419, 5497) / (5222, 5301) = 1.24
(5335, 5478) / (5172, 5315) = 1.28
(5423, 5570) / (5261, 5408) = 1.18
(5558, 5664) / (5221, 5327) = 1.33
